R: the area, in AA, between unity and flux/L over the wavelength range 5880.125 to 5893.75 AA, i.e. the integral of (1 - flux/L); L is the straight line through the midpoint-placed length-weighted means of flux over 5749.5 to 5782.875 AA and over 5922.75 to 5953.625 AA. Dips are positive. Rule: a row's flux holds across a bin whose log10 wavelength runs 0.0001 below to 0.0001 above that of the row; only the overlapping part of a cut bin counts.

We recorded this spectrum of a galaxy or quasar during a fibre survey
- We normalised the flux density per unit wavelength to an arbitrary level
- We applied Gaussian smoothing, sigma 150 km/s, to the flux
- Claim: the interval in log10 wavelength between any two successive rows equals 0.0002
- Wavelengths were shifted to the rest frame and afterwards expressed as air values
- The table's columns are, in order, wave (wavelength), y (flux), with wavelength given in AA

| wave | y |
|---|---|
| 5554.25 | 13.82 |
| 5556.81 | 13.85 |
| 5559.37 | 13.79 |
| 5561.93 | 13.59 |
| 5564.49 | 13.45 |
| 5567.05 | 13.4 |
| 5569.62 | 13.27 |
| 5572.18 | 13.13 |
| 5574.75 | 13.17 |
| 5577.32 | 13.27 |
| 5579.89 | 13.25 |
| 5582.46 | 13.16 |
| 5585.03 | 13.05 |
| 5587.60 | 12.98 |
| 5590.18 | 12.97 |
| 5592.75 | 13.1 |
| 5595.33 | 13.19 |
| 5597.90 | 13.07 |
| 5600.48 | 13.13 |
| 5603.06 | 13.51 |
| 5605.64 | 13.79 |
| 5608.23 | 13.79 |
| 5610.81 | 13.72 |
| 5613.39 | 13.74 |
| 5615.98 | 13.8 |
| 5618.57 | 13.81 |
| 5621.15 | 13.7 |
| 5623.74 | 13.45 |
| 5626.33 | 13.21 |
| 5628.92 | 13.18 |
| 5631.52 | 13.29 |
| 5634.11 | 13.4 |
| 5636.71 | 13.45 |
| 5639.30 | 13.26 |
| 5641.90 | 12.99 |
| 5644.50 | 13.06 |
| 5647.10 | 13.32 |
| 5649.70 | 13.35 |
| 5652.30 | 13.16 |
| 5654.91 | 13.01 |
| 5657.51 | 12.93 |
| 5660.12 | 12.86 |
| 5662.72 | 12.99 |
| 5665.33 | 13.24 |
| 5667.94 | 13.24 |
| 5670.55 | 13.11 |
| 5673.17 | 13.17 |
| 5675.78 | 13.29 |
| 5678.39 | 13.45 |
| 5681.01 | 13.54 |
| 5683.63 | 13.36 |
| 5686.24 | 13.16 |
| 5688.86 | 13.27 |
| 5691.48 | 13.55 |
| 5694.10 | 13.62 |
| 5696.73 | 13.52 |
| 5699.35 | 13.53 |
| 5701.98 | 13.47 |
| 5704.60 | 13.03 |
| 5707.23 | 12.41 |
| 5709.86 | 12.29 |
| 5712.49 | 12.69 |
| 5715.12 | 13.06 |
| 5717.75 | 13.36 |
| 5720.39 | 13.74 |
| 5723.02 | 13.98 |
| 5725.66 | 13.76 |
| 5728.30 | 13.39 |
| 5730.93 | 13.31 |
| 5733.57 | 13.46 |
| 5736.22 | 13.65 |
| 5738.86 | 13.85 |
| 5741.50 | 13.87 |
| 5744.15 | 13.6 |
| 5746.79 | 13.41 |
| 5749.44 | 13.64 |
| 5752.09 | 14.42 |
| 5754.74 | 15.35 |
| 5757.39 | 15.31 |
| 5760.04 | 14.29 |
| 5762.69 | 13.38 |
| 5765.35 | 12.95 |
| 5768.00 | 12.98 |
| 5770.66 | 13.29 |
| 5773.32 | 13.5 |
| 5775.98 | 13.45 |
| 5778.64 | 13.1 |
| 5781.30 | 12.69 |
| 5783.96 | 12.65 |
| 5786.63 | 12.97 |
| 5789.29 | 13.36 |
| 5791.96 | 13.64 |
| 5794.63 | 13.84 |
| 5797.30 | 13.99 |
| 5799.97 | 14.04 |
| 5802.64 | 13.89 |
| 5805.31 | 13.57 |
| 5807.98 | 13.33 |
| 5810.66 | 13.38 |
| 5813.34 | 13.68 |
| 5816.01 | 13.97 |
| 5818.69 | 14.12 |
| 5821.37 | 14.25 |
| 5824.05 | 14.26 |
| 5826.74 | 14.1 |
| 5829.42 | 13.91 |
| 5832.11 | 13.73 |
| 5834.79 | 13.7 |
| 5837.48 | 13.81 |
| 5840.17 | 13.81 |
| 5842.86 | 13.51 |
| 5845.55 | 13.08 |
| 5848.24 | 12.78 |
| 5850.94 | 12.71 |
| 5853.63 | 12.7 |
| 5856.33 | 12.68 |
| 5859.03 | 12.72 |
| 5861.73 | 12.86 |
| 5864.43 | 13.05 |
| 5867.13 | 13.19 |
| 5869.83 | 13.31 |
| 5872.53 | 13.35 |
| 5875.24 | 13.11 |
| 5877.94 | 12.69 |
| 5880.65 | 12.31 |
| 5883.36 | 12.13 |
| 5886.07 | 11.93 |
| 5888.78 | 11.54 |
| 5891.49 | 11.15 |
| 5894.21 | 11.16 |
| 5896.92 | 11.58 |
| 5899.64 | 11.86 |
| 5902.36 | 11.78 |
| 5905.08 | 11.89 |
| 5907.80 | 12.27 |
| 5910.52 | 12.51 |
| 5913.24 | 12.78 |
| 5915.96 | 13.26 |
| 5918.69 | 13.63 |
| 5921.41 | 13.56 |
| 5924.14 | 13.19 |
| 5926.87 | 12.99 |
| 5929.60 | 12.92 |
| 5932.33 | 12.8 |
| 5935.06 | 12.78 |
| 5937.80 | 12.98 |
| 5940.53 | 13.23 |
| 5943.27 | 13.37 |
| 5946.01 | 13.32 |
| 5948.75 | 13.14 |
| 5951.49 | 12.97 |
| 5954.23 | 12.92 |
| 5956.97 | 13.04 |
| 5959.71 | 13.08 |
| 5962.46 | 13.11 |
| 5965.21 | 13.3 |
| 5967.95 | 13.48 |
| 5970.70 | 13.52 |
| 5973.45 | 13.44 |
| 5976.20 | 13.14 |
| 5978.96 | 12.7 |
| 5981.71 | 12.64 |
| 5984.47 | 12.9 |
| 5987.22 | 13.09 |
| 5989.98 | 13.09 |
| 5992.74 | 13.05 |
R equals 1.6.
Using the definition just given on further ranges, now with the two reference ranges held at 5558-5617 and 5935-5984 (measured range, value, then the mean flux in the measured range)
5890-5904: 1.8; 11.5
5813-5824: -0.7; 14.1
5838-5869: 0.4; 13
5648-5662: 0.3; 13.1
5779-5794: 0.1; 13.1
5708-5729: 0.0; 13.3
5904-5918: 0.6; 12.6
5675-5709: 0.0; 13.3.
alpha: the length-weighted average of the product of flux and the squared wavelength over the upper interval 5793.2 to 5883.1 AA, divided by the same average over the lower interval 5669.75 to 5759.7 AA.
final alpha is 1.03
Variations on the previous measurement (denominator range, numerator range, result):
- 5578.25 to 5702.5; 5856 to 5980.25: 1.06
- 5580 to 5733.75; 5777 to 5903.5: 1.05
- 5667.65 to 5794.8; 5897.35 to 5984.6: 1.03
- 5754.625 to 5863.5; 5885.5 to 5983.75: 0.99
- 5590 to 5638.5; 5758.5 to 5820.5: 1.07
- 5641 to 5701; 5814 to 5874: 1.08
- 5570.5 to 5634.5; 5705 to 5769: 1.07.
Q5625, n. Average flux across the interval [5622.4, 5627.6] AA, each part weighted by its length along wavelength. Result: 13.3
